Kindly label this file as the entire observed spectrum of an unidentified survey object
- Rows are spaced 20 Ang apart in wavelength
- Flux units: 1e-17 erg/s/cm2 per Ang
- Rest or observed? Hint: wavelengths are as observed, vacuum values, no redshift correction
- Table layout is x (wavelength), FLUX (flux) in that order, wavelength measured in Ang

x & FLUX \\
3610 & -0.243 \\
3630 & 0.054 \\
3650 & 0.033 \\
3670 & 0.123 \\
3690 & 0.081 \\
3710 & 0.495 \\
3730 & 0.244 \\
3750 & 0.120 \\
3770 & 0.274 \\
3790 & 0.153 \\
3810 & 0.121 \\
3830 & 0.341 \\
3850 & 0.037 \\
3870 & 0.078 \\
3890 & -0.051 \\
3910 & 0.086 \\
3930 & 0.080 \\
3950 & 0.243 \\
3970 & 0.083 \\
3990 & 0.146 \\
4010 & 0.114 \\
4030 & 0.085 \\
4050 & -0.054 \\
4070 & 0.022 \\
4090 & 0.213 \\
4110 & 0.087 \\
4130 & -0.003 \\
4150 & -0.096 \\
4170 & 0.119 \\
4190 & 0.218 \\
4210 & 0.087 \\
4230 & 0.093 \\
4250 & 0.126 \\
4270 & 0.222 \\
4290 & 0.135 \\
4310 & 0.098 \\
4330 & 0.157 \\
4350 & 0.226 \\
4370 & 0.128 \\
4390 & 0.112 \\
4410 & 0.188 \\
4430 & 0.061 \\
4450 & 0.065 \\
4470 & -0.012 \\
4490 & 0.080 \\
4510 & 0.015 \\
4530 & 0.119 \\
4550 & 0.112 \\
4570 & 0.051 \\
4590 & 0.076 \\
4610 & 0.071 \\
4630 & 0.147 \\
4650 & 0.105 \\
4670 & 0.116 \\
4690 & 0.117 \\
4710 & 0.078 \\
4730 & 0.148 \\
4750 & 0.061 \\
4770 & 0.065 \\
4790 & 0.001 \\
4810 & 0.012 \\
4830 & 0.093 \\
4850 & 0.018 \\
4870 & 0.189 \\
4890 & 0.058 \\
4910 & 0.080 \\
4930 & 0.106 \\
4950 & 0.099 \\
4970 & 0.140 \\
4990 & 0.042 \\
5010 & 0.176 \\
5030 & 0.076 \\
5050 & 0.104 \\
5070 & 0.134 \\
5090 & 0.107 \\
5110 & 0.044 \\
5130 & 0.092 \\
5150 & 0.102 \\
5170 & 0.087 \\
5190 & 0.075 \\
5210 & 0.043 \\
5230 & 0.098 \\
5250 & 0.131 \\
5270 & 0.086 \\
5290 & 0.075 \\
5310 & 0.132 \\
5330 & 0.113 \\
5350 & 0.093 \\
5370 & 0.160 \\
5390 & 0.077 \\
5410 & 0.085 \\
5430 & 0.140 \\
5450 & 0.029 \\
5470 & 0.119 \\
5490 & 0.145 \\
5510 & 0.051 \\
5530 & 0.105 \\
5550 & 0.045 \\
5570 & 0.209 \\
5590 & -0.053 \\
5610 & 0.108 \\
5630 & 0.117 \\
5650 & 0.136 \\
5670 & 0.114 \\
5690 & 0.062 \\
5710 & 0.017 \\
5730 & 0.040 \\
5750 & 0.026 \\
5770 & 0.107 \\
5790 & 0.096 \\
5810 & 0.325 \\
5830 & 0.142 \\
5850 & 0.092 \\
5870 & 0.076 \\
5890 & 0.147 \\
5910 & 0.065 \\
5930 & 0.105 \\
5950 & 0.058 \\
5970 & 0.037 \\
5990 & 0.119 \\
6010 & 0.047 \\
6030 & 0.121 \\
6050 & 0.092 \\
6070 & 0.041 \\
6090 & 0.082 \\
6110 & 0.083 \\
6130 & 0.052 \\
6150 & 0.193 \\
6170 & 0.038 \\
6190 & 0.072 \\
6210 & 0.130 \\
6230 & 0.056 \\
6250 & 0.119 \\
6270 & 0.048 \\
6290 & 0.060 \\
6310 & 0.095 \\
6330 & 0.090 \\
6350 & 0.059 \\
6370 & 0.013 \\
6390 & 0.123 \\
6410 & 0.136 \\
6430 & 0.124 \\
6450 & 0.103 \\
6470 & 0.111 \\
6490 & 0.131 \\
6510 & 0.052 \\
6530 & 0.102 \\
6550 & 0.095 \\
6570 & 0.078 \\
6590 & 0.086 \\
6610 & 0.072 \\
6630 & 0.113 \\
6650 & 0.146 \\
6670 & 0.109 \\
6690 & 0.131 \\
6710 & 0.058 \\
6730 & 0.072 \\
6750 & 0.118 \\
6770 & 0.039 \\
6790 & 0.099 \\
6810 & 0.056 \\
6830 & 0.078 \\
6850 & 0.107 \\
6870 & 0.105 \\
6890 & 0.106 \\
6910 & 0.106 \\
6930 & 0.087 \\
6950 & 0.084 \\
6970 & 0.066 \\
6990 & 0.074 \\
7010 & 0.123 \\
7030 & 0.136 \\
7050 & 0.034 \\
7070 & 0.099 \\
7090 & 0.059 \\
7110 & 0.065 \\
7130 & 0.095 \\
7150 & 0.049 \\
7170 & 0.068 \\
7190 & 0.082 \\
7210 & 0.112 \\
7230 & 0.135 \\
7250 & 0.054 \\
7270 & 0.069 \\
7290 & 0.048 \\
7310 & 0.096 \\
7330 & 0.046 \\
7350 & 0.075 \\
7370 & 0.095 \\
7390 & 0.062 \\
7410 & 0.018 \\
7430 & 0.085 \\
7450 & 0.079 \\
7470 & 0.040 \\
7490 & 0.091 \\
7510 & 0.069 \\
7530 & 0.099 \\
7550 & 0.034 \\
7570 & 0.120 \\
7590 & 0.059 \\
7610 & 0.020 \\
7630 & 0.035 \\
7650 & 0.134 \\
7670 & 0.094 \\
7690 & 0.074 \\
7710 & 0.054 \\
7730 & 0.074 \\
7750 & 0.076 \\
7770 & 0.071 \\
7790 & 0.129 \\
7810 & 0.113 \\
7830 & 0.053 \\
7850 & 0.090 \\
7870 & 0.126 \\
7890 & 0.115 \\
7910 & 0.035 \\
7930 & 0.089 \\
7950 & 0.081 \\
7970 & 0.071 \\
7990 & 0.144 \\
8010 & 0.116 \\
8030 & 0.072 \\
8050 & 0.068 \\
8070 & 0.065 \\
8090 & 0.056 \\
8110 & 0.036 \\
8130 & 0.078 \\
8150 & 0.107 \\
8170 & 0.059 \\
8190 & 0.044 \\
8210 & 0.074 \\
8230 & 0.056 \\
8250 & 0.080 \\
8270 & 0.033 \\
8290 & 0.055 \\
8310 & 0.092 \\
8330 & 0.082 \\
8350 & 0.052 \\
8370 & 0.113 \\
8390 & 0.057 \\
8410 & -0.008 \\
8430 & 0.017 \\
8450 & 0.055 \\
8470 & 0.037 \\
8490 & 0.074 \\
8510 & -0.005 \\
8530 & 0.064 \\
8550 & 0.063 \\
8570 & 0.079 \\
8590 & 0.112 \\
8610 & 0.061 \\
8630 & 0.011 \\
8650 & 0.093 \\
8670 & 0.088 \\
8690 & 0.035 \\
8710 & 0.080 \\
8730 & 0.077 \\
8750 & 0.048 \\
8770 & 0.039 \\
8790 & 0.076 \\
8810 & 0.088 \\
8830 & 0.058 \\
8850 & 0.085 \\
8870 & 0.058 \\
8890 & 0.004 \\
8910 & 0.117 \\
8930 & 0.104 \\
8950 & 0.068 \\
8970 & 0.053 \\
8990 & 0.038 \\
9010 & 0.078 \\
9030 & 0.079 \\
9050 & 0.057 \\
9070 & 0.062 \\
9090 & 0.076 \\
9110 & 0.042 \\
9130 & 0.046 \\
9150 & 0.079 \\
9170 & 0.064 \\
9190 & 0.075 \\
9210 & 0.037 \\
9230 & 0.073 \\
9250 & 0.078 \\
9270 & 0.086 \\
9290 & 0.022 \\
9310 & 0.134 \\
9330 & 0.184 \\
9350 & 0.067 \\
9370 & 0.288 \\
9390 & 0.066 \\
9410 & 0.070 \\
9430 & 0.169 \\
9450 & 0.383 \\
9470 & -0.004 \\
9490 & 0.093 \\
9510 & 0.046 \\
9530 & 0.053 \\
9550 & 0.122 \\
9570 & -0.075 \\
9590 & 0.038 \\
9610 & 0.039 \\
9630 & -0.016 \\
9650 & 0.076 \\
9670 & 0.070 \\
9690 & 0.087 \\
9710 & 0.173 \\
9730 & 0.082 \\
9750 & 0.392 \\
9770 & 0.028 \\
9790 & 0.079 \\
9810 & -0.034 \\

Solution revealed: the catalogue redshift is 1.61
